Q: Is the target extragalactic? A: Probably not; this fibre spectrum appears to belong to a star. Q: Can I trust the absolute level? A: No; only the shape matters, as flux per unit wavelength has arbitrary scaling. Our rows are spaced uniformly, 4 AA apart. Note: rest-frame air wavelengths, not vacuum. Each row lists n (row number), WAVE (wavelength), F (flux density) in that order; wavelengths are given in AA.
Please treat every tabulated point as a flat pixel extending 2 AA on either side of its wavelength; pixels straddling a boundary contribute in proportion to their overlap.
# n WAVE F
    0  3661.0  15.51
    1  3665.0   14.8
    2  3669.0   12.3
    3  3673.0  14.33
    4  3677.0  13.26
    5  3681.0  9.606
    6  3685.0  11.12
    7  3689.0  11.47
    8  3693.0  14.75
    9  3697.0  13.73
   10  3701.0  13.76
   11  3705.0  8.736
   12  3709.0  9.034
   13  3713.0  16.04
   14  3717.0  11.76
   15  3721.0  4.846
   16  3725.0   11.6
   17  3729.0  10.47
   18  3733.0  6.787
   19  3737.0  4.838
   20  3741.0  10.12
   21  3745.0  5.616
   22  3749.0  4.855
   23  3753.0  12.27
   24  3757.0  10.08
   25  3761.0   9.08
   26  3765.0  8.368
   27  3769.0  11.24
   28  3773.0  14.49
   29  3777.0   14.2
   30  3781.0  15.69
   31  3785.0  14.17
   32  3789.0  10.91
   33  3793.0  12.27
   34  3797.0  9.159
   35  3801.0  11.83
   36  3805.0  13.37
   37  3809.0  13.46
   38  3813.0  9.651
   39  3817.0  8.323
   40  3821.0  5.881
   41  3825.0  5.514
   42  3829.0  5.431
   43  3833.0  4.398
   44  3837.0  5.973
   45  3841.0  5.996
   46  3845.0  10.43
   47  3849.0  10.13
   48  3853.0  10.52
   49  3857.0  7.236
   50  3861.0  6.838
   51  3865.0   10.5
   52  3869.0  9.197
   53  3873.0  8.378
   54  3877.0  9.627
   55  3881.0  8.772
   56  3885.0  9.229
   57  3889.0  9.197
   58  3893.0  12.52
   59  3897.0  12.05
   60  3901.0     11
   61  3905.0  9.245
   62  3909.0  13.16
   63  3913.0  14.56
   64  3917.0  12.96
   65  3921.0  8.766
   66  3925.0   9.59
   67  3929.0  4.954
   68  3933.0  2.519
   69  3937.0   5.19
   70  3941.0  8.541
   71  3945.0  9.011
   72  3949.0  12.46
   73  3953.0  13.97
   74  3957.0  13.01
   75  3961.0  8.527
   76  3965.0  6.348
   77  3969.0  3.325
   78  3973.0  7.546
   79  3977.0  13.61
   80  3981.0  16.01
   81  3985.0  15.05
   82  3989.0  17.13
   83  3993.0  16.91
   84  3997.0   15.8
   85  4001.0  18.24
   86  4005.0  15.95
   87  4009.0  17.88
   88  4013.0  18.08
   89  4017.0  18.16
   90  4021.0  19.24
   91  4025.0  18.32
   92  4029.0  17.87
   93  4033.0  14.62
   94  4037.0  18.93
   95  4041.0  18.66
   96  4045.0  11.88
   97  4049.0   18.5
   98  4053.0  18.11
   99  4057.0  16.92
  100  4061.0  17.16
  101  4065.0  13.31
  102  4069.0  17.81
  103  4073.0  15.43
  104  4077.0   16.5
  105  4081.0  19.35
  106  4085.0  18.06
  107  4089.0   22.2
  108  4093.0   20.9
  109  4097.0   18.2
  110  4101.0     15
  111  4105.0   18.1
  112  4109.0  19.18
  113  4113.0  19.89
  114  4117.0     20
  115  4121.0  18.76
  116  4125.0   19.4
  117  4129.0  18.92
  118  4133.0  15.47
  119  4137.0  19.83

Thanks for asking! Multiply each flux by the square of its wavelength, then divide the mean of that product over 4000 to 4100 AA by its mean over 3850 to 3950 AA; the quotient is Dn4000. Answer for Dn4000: 2.01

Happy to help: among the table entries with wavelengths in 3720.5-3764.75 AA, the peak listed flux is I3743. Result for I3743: 12.27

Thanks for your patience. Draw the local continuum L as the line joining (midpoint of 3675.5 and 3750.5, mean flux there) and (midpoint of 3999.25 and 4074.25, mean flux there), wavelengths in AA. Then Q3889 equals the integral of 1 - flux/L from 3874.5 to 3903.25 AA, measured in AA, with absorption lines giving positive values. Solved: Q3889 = 7.5 AA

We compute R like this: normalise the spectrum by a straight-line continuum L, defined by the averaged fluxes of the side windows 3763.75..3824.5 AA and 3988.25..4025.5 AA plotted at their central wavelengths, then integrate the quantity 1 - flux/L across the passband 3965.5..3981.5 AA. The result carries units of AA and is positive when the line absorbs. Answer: 7.15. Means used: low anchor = 11.4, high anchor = 17.6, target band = 9.22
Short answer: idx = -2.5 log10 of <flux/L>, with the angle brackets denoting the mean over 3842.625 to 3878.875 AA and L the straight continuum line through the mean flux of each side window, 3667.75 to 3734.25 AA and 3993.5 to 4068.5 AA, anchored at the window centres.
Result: 0.47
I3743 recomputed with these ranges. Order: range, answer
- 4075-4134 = 22.2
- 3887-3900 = 12.52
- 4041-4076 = 18.66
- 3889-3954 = 14.56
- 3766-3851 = 15.69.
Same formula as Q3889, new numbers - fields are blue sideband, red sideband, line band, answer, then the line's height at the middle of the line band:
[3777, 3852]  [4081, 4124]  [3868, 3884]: 3.7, 11.7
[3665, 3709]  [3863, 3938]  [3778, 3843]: 7.4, 10.7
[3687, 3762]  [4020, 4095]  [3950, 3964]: 3.5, 15.3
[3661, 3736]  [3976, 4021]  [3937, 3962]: 8.5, 16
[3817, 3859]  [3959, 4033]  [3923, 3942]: 9.2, 11.7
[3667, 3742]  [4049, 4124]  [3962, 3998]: 8.8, 16.1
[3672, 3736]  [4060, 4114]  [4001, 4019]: -1.1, 16.6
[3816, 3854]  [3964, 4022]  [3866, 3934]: 1.8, 10.2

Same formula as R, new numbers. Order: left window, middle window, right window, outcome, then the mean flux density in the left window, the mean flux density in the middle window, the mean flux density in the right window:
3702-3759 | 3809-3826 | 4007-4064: 4.9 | 9.16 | 8.17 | 17.4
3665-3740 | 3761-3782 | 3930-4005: -2.1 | 11.1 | 12.3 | 11.3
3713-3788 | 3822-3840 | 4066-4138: 10.0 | 10.2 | 5.4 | 18.4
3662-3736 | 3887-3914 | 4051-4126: 6.1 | 11.5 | 11.6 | 18.1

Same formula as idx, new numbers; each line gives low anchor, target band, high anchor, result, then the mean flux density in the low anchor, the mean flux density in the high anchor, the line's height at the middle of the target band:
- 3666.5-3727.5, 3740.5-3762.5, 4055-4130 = 0.425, 11.8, 18.2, 12.6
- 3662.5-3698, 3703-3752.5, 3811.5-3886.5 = 0.288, 12.8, 7.98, 11.5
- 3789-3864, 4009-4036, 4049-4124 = -0.130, 8.77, 18.1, 15.8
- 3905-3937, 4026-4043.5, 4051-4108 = -0.141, 9.22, 17.7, 15.3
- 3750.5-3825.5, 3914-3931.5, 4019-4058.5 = 0.487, 11.1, 17.3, 14.4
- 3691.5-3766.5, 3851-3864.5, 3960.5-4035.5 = 0.398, 9.81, 14.8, 12.2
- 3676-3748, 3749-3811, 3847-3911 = -0.168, 10.3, 9.85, 10.1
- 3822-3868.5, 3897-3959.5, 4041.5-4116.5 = 0.111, 7.56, 17.7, 11.1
